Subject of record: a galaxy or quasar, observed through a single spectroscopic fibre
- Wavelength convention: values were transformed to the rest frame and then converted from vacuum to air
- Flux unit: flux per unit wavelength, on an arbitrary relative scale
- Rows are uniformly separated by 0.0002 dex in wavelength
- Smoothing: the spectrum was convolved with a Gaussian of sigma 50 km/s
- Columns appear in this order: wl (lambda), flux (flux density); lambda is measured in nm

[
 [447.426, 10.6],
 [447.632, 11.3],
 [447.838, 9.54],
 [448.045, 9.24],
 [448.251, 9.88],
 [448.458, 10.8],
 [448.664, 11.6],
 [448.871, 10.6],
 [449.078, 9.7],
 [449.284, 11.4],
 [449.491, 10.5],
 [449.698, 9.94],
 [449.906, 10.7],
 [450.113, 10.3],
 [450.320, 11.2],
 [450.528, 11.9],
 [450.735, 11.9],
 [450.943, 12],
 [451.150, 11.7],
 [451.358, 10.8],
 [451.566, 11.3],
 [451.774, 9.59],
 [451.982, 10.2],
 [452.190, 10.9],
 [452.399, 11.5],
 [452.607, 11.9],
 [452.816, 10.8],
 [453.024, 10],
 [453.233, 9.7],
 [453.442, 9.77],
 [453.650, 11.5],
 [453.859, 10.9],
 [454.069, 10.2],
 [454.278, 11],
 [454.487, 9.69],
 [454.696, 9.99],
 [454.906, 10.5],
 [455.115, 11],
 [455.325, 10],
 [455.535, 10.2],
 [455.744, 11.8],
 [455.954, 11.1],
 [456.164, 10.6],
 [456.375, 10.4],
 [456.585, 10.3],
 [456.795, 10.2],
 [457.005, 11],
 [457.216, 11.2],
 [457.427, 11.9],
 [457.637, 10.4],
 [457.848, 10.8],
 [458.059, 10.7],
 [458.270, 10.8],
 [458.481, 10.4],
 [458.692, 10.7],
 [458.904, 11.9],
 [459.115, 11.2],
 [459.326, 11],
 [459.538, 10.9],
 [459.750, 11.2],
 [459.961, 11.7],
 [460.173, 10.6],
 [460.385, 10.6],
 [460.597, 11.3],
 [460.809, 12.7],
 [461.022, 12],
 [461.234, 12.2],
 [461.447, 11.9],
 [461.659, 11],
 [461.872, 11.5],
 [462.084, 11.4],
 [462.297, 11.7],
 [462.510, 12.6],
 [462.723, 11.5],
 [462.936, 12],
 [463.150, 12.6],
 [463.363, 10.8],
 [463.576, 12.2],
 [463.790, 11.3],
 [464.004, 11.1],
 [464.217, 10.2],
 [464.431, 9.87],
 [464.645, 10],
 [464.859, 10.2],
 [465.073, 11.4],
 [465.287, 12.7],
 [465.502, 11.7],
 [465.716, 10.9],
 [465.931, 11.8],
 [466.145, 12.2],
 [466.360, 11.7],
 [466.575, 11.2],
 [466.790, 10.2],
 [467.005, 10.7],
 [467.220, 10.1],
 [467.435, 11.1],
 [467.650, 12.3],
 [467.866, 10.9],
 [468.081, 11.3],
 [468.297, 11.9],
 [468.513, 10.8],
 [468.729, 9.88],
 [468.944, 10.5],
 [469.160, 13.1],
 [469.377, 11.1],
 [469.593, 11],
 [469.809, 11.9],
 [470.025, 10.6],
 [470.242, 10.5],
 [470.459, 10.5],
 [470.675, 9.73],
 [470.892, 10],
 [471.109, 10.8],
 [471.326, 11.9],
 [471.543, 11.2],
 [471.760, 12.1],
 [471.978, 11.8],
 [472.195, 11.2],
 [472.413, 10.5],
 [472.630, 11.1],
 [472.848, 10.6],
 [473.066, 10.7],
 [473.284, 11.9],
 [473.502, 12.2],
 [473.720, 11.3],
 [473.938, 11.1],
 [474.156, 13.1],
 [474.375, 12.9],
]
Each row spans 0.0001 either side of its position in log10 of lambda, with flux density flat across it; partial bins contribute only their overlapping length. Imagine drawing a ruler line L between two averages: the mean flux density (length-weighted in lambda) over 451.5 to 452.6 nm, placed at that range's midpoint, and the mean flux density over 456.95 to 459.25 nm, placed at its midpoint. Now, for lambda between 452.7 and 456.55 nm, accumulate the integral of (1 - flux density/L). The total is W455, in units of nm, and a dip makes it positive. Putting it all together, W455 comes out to 0.13 nm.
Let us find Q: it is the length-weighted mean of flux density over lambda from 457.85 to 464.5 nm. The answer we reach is 11.3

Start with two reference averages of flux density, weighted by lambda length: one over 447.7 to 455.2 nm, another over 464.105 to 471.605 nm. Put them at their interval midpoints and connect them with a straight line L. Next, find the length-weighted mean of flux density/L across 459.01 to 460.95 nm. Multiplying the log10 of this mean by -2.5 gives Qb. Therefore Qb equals -0.04 mag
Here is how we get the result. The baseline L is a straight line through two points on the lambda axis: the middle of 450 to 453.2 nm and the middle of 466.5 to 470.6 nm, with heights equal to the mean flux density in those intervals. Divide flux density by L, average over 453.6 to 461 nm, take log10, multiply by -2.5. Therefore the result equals 0.02 mag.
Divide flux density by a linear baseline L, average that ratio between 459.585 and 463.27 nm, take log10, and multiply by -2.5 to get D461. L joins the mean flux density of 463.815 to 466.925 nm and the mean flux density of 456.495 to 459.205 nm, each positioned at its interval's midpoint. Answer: -0.07 mag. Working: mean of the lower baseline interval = 10.9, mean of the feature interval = 11.7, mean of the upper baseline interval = 11.1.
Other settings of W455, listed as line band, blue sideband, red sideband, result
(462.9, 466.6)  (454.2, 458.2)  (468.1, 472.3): -0.13 nm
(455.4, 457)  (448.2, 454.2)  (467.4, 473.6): 0.03 nm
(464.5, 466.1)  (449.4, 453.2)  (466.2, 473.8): -0.03 nm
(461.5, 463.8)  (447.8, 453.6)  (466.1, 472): -0.16 nm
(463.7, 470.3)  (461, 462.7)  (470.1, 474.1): 0.18 nm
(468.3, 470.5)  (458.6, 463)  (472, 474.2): 0.07 nm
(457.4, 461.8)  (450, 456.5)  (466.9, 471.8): -0.14 nm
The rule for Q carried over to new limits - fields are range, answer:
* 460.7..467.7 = 11.4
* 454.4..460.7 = 10.8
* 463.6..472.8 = 11.1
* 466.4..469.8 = 11.1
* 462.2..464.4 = 11.5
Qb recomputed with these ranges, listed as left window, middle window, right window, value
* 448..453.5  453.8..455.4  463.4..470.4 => 0.046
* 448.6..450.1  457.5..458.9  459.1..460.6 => 0.022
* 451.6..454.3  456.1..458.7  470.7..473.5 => 0.001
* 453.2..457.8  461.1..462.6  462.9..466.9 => -0.068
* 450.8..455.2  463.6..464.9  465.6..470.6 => 0.046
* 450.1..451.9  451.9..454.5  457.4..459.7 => 0.049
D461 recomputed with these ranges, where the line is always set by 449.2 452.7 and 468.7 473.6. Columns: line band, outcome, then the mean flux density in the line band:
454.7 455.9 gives 0.04 mag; 10.7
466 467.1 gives -0.01 mag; 11.2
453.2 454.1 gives 0.06 mag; 10.5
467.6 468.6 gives -0.03 mag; 11.4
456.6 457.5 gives 0.01 mag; 11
